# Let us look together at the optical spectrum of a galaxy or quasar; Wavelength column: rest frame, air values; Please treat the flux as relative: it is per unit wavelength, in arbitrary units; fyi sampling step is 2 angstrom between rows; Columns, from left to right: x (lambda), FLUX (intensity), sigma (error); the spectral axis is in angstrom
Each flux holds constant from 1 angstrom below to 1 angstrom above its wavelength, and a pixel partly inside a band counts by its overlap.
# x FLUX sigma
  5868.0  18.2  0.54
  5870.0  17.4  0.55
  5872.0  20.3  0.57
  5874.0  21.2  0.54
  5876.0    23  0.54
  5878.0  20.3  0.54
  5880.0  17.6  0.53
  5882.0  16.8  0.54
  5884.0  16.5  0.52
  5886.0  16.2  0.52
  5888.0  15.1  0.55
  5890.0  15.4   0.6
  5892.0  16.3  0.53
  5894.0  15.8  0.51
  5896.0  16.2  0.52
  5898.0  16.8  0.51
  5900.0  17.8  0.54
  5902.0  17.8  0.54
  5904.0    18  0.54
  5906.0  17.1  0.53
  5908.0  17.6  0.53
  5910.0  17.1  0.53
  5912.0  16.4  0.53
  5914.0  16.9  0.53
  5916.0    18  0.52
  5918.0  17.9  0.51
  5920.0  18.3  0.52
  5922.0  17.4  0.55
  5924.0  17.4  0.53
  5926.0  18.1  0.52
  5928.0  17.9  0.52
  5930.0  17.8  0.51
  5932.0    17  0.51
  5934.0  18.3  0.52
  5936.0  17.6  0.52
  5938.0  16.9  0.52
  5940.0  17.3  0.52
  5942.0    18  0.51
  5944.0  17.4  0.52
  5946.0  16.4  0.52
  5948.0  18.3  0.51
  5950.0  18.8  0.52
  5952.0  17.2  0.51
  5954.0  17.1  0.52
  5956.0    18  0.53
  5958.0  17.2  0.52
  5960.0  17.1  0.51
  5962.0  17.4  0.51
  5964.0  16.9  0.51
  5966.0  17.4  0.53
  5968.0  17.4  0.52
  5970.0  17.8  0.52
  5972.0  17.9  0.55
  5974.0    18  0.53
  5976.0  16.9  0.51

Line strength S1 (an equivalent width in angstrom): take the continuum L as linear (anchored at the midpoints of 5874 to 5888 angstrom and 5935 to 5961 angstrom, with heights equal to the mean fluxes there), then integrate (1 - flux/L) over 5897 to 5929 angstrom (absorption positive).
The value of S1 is 0.73 angstrom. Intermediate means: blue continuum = 18.4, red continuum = 17.5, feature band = 17.5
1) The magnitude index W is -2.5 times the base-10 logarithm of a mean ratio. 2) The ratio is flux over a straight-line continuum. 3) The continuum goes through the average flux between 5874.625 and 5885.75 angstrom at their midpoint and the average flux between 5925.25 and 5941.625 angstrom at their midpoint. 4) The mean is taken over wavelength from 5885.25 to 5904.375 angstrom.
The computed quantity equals 0.12 mag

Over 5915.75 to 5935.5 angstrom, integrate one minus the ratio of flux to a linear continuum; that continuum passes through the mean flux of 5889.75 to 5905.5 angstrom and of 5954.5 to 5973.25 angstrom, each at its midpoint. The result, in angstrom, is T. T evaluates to -0.81 angstrom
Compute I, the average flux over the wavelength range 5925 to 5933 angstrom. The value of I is 17.7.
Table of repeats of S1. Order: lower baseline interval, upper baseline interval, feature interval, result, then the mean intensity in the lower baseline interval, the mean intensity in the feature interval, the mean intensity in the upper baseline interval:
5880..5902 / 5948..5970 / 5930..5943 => -0.3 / 16.4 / 17.5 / 17.5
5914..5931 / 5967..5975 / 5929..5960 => 0.4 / 17.8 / 17.5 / 17.8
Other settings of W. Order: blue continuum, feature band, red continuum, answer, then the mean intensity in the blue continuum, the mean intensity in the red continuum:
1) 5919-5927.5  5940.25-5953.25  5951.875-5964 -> -0.01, 17.8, 17.3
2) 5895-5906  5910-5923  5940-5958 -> 0.00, 17.3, 17.6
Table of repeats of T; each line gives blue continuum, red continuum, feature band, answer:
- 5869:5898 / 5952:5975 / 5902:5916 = 0.3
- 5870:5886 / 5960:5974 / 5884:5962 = 4.2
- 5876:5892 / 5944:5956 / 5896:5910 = -0.1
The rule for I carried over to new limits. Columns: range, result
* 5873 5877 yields 22.1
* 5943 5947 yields 16.9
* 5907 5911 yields 17.4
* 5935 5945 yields 17.4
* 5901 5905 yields 17.9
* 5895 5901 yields 16.9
